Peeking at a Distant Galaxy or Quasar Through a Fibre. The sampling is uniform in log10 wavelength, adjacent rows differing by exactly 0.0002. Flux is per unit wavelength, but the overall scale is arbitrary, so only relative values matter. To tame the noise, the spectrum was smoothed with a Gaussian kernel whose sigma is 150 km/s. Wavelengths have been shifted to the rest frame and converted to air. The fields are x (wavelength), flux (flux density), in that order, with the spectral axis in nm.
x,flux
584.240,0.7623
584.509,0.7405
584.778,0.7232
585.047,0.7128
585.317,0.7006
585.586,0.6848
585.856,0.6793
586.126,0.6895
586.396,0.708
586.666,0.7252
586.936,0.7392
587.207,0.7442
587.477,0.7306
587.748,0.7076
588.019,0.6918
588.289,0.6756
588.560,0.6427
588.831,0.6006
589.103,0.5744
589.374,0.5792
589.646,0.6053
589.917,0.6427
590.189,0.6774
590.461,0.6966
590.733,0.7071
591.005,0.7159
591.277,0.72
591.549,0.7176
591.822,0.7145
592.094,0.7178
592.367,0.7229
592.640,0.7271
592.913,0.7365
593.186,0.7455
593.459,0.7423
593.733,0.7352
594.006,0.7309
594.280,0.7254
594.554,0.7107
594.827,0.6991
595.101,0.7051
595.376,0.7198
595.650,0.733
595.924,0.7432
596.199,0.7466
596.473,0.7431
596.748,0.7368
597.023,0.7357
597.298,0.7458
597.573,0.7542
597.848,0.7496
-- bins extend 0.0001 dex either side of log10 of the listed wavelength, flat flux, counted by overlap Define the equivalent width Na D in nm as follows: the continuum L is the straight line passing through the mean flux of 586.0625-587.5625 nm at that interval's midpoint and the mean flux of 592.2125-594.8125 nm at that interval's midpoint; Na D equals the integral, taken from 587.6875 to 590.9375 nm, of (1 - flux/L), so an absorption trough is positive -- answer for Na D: 0.34 nm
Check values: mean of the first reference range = 0.724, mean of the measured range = 0.65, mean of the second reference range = 0.729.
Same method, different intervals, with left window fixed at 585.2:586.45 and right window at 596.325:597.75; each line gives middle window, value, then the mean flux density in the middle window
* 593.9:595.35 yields 0.036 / 0.714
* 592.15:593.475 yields -0.017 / 0.733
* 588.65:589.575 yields 0.154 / 0.588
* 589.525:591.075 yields 0.086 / 0.673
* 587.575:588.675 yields 0.032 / 0.682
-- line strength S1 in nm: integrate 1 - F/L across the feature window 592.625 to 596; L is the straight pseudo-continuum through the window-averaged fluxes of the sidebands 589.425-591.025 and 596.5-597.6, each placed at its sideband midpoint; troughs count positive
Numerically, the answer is -0.075 nm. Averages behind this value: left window 0.666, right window 0.742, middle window 0.727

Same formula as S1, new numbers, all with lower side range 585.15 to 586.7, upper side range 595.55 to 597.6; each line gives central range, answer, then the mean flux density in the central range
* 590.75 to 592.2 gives 0.01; 0.717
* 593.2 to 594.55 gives 0.00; 0.732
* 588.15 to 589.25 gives 0.13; 0.623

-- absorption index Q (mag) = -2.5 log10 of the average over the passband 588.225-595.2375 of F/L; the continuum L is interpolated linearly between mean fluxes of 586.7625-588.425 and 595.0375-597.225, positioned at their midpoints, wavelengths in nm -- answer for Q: 0.051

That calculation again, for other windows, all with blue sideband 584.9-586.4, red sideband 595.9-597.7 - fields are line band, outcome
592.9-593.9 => -0.02 mag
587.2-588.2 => -0.02 mag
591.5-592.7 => 0.01 mag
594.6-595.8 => 0.03 mag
